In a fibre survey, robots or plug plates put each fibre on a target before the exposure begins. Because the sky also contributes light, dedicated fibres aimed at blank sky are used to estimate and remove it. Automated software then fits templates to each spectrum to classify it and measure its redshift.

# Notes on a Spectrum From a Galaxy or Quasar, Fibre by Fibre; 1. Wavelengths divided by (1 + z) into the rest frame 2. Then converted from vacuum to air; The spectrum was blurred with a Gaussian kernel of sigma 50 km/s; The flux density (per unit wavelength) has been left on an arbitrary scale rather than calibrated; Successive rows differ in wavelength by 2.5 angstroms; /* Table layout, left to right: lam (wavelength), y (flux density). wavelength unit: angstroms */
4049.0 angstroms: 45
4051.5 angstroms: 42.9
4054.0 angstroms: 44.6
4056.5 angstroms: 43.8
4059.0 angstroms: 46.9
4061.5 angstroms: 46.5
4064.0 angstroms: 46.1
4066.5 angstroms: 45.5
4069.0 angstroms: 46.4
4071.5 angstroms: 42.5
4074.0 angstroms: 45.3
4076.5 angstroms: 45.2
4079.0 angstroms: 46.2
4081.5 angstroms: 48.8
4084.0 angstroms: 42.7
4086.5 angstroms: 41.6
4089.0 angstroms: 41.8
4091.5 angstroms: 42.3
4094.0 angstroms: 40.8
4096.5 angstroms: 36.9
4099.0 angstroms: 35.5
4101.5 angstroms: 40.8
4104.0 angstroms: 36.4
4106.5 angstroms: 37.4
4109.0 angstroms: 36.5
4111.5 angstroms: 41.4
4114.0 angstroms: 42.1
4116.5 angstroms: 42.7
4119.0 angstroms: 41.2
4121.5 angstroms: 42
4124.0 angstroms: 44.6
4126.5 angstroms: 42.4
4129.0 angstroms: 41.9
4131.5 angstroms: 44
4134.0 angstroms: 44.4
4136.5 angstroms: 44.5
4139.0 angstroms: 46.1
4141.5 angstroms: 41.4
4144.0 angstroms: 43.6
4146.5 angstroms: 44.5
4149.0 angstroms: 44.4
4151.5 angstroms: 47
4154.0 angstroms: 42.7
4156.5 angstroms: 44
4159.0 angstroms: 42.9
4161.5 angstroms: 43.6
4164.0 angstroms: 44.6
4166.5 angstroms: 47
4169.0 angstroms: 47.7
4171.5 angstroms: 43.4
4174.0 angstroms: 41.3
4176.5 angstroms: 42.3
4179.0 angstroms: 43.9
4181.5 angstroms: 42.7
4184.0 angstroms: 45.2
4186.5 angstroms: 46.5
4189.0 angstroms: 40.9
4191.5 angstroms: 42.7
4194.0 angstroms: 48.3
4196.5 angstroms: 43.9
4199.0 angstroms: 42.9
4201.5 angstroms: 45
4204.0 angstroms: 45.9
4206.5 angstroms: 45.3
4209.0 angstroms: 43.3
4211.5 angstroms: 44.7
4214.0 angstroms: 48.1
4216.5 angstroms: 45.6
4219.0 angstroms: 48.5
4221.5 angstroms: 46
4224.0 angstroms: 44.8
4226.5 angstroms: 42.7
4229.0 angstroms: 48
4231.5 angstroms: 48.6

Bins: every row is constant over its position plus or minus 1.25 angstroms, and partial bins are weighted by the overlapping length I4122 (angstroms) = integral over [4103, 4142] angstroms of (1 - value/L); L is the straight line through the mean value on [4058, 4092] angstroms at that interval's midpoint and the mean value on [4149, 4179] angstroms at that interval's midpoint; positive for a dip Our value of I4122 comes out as 2.34 angstroms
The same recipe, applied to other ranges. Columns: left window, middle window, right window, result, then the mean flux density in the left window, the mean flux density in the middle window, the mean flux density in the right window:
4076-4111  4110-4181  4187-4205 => -1.7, 40.8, 43.6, 44.3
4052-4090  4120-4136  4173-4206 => 0.4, 44.9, 43.2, 44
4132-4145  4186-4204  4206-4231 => 0.4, 44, 44.3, 45.8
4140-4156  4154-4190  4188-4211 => 0.1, 44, 44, 44.3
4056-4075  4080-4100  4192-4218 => 1.7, 45.4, 41.4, 45.3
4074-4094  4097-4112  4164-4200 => 2.1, 44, 37.8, 44.2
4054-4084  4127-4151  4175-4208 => 0.5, 45.6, 43.9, 44.2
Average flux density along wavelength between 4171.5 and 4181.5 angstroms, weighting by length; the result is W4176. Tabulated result 42.6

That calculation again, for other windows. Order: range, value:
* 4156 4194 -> 44.1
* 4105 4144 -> 42.2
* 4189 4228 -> 45.1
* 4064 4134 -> 42.1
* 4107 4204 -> 43.6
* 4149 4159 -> 44.3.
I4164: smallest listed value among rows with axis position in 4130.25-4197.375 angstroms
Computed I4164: 40.9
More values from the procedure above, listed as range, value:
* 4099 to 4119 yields 35.5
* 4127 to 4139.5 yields 41.9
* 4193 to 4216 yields 42.9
